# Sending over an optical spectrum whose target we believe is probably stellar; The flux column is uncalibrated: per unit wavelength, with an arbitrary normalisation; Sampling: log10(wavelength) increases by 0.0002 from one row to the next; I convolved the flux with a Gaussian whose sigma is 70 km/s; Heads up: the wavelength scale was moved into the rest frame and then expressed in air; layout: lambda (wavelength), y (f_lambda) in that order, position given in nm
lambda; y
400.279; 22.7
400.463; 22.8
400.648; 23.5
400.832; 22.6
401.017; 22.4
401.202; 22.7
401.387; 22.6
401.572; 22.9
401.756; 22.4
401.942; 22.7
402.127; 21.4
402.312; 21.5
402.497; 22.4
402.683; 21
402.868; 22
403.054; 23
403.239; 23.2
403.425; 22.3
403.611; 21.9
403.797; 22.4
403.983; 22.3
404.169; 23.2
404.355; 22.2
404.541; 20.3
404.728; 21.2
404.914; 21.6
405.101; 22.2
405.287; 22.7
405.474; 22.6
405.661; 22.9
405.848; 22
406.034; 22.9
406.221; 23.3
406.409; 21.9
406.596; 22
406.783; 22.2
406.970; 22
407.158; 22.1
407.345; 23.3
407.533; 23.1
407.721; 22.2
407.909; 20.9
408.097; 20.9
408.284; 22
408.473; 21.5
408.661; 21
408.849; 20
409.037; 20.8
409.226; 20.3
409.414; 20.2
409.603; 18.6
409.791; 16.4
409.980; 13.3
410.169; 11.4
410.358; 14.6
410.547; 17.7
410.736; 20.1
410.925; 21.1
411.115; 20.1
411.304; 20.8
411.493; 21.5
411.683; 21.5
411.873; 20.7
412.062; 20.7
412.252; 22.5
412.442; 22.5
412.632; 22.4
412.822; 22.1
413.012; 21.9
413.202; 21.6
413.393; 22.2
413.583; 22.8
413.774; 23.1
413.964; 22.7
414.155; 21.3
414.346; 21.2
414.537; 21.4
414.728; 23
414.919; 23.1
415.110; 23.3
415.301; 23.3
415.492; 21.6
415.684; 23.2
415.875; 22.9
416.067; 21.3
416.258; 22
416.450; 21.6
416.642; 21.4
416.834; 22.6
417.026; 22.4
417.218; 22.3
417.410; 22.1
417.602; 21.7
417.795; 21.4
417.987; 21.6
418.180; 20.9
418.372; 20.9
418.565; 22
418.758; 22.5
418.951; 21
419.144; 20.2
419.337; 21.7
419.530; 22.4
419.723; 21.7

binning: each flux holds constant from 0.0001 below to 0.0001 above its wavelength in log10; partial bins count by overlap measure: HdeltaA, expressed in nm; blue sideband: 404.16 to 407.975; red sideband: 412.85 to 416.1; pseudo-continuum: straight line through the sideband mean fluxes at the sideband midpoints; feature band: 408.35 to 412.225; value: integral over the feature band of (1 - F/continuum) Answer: 0.54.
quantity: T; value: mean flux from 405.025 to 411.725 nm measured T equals 20.6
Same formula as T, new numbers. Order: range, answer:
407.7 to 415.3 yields 20.7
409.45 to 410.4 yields 15.2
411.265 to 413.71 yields 21.8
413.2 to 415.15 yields 22.3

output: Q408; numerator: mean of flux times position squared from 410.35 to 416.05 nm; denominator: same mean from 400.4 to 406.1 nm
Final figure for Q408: 1.0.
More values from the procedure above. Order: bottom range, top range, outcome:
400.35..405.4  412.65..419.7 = 1.05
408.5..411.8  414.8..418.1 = 1.21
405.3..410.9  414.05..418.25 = 1.12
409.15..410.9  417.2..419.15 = 1.31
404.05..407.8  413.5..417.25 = 1.05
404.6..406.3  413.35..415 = 1.04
